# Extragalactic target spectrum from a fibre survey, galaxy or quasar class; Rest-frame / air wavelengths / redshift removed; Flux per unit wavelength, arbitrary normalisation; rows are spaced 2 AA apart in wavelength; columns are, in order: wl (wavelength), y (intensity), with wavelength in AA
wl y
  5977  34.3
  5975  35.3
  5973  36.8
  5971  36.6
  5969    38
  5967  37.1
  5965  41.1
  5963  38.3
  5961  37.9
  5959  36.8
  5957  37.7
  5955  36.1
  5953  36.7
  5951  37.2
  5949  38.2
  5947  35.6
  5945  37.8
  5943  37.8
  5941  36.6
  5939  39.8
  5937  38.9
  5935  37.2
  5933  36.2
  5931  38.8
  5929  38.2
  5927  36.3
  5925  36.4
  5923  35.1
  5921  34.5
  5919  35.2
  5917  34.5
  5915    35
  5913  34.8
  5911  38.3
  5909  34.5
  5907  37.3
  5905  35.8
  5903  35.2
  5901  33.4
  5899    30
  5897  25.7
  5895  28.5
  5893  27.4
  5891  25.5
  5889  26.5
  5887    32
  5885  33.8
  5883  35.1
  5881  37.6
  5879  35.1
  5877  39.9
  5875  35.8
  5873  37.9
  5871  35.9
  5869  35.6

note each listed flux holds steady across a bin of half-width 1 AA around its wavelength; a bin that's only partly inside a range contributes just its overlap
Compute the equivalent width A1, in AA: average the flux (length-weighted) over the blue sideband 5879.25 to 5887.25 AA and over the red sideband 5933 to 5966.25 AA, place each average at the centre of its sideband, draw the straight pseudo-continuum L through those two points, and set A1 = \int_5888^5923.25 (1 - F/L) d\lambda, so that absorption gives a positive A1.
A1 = 3.3 AA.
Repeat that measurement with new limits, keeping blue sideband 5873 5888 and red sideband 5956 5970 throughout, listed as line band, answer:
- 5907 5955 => 0.7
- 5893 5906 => 1.9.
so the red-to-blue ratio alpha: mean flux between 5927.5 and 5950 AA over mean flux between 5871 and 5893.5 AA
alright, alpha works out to 1.12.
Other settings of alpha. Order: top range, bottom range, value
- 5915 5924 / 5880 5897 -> 1.14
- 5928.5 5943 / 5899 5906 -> 1.11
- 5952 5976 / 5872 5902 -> 1.16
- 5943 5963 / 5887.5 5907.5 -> 1.22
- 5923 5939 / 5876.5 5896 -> 1.17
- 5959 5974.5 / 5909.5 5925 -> 1.07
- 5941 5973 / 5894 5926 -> 1.10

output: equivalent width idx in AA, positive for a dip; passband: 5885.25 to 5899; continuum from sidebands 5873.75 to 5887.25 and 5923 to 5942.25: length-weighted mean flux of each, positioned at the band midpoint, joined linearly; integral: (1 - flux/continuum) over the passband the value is 3.1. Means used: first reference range 35.9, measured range 28.1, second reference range 37.5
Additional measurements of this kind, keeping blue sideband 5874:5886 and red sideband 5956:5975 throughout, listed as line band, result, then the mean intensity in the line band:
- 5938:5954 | -0.1 AA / 37.5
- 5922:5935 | 0.1 AA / 36.9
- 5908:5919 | 0.4 AA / 35.4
